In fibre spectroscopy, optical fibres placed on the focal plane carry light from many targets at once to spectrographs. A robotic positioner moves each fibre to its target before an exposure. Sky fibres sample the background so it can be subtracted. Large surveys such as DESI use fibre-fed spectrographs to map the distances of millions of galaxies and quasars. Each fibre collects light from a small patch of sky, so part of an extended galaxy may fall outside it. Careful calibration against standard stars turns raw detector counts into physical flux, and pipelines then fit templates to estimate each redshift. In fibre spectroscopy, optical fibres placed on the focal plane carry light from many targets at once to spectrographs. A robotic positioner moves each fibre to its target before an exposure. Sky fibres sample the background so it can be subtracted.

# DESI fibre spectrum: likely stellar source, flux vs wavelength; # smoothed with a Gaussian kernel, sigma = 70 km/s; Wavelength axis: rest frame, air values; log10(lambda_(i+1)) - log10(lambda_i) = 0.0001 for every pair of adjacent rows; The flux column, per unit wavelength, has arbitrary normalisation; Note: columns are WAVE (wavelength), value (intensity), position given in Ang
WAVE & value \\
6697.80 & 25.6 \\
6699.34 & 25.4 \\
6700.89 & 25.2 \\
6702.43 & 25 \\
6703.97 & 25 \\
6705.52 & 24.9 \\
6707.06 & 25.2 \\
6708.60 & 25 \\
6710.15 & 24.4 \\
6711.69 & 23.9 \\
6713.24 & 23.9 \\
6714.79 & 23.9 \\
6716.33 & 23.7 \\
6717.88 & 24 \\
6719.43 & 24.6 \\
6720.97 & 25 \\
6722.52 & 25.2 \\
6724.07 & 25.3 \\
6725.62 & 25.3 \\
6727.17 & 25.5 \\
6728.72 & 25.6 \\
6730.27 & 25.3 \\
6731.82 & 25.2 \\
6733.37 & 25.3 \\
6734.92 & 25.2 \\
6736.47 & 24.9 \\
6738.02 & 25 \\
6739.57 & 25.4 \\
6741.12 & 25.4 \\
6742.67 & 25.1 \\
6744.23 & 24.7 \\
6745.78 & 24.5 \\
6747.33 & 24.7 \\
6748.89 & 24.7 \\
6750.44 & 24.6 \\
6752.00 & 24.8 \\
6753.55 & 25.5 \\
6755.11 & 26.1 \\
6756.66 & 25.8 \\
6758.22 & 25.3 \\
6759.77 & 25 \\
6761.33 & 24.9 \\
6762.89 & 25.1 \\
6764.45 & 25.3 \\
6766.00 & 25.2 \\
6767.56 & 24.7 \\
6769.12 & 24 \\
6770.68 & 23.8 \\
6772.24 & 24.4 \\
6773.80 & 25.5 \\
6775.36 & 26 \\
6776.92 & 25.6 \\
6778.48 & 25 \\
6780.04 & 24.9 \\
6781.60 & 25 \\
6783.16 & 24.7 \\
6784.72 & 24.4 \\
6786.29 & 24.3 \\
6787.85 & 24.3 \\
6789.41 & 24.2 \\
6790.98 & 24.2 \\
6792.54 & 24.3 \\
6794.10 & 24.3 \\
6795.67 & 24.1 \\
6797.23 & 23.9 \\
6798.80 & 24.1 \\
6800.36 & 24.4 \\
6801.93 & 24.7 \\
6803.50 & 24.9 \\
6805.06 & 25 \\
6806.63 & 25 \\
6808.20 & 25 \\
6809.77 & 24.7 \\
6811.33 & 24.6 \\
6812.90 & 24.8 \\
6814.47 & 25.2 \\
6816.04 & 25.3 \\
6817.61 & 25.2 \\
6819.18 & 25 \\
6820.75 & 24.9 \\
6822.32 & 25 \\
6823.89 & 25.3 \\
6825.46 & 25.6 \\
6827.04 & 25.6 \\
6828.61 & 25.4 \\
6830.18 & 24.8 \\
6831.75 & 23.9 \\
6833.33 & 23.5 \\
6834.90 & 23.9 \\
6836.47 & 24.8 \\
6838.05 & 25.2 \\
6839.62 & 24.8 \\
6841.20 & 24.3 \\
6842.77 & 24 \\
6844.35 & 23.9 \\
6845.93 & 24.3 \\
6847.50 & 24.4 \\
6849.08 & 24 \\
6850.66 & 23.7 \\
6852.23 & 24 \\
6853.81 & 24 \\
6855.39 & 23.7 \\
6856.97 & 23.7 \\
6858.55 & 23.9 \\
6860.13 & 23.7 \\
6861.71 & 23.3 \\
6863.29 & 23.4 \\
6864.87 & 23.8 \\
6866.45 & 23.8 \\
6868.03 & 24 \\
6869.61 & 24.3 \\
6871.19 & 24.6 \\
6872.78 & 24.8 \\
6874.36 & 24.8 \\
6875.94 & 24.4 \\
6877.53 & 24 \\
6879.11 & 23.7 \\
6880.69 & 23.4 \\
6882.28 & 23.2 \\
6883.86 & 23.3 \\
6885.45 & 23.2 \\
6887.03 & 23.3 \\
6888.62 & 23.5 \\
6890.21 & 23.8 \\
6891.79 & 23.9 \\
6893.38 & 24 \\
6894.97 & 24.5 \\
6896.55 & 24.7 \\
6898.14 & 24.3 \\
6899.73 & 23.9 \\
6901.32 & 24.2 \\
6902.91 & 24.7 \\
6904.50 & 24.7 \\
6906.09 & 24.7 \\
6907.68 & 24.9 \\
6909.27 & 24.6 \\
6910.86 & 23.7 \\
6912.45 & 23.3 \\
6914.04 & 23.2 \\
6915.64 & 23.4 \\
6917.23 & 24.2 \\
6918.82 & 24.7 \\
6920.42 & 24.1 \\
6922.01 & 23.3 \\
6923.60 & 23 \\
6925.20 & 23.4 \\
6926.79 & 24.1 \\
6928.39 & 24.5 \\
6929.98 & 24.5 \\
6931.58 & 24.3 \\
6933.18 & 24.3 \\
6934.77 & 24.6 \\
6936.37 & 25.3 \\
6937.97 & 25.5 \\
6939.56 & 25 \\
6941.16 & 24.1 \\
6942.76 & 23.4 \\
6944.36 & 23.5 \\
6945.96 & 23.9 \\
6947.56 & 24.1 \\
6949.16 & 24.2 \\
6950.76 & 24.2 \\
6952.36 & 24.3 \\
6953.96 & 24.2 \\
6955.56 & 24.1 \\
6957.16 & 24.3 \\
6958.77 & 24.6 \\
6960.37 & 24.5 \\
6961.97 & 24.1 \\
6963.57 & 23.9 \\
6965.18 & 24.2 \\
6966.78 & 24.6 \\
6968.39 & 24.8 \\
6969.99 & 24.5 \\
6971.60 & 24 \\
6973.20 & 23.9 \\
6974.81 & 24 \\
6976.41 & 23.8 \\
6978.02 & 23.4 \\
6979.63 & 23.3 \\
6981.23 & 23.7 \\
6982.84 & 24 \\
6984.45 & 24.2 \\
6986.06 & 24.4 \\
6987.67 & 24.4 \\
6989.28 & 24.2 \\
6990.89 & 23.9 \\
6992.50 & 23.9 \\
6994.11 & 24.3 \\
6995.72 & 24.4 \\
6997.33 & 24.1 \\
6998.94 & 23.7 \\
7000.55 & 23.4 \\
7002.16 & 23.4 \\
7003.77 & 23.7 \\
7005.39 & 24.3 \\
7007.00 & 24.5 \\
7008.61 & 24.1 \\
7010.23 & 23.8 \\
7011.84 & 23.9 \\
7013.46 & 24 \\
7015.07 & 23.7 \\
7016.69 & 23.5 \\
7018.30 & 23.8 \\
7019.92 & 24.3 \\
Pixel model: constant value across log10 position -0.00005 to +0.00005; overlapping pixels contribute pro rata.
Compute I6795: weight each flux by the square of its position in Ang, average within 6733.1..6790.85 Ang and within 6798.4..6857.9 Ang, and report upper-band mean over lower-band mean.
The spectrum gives 1.01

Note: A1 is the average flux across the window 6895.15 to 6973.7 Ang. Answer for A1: 24.2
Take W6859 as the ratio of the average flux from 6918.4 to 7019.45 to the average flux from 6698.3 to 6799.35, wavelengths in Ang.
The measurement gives 1.0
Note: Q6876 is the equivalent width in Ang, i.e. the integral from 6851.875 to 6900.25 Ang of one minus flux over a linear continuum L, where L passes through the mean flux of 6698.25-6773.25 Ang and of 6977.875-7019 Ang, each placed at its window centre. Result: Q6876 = 0.98 Ang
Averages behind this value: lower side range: 24.9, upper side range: 23.9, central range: 23.9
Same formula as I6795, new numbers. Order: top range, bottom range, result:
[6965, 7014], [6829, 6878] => 1.04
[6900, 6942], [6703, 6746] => 1.03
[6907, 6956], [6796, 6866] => 1.02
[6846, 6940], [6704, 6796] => 1.01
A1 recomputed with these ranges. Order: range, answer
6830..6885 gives 24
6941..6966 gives 24.1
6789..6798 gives 24.2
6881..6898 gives 23.8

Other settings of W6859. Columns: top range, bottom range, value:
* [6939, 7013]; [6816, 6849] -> 0.97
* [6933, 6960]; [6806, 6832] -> 0.97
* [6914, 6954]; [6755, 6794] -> 0.97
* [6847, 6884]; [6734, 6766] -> 0.95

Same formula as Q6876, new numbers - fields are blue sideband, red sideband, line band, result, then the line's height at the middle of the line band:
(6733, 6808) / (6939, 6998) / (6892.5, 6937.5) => 0.2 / 24.3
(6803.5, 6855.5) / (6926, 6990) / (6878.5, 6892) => 0.6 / 24.5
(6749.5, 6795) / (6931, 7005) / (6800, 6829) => -0.4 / 24.7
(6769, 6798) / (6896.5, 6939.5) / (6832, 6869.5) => 0.6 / 24.4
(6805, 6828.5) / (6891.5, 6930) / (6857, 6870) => 0.4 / 24.6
